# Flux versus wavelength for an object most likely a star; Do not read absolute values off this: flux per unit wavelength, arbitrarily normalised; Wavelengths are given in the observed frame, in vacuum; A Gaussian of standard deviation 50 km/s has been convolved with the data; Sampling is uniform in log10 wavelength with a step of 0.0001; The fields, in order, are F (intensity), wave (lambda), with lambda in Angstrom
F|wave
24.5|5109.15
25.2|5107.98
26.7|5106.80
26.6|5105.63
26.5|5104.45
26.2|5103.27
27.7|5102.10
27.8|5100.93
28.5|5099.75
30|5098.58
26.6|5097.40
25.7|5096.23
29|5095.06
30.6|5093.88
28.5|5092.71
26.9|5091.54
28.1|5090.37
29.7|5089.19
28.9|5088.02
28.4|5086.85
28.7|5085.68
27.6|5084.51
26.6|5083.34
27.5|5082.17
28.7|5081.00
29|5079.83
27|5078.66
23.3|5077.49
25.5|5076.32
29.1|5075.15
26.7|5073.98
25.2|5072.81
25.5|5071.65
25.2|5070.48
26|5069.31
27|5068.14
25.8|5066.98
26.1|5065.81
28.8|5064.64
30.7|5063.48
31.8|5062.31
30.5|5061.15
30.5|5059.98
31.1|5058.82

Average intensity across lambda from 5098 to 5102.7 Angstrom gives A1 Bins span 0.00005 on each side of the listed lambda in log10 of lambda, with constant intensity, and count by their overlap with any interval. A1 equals 28.5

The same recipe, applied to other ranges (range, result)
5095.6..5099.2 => 27.5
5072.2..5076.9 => 26.6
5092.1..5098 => 28.1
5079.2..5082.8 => 28.4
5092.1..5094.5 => 29.5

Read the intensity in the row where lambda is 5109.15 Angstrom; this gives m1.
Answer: 24.5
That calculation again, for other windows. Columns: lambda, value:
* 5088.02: 28.9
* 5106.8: 26.7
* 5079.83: 29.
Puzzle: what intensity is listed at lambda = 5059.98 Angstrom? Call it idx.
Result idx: 30.5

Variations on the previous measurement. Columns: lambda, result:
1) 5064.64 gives 28.8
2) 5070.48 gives 25.2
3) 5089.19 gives 29.7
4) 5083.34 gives 26.6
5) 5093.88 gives 30.6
